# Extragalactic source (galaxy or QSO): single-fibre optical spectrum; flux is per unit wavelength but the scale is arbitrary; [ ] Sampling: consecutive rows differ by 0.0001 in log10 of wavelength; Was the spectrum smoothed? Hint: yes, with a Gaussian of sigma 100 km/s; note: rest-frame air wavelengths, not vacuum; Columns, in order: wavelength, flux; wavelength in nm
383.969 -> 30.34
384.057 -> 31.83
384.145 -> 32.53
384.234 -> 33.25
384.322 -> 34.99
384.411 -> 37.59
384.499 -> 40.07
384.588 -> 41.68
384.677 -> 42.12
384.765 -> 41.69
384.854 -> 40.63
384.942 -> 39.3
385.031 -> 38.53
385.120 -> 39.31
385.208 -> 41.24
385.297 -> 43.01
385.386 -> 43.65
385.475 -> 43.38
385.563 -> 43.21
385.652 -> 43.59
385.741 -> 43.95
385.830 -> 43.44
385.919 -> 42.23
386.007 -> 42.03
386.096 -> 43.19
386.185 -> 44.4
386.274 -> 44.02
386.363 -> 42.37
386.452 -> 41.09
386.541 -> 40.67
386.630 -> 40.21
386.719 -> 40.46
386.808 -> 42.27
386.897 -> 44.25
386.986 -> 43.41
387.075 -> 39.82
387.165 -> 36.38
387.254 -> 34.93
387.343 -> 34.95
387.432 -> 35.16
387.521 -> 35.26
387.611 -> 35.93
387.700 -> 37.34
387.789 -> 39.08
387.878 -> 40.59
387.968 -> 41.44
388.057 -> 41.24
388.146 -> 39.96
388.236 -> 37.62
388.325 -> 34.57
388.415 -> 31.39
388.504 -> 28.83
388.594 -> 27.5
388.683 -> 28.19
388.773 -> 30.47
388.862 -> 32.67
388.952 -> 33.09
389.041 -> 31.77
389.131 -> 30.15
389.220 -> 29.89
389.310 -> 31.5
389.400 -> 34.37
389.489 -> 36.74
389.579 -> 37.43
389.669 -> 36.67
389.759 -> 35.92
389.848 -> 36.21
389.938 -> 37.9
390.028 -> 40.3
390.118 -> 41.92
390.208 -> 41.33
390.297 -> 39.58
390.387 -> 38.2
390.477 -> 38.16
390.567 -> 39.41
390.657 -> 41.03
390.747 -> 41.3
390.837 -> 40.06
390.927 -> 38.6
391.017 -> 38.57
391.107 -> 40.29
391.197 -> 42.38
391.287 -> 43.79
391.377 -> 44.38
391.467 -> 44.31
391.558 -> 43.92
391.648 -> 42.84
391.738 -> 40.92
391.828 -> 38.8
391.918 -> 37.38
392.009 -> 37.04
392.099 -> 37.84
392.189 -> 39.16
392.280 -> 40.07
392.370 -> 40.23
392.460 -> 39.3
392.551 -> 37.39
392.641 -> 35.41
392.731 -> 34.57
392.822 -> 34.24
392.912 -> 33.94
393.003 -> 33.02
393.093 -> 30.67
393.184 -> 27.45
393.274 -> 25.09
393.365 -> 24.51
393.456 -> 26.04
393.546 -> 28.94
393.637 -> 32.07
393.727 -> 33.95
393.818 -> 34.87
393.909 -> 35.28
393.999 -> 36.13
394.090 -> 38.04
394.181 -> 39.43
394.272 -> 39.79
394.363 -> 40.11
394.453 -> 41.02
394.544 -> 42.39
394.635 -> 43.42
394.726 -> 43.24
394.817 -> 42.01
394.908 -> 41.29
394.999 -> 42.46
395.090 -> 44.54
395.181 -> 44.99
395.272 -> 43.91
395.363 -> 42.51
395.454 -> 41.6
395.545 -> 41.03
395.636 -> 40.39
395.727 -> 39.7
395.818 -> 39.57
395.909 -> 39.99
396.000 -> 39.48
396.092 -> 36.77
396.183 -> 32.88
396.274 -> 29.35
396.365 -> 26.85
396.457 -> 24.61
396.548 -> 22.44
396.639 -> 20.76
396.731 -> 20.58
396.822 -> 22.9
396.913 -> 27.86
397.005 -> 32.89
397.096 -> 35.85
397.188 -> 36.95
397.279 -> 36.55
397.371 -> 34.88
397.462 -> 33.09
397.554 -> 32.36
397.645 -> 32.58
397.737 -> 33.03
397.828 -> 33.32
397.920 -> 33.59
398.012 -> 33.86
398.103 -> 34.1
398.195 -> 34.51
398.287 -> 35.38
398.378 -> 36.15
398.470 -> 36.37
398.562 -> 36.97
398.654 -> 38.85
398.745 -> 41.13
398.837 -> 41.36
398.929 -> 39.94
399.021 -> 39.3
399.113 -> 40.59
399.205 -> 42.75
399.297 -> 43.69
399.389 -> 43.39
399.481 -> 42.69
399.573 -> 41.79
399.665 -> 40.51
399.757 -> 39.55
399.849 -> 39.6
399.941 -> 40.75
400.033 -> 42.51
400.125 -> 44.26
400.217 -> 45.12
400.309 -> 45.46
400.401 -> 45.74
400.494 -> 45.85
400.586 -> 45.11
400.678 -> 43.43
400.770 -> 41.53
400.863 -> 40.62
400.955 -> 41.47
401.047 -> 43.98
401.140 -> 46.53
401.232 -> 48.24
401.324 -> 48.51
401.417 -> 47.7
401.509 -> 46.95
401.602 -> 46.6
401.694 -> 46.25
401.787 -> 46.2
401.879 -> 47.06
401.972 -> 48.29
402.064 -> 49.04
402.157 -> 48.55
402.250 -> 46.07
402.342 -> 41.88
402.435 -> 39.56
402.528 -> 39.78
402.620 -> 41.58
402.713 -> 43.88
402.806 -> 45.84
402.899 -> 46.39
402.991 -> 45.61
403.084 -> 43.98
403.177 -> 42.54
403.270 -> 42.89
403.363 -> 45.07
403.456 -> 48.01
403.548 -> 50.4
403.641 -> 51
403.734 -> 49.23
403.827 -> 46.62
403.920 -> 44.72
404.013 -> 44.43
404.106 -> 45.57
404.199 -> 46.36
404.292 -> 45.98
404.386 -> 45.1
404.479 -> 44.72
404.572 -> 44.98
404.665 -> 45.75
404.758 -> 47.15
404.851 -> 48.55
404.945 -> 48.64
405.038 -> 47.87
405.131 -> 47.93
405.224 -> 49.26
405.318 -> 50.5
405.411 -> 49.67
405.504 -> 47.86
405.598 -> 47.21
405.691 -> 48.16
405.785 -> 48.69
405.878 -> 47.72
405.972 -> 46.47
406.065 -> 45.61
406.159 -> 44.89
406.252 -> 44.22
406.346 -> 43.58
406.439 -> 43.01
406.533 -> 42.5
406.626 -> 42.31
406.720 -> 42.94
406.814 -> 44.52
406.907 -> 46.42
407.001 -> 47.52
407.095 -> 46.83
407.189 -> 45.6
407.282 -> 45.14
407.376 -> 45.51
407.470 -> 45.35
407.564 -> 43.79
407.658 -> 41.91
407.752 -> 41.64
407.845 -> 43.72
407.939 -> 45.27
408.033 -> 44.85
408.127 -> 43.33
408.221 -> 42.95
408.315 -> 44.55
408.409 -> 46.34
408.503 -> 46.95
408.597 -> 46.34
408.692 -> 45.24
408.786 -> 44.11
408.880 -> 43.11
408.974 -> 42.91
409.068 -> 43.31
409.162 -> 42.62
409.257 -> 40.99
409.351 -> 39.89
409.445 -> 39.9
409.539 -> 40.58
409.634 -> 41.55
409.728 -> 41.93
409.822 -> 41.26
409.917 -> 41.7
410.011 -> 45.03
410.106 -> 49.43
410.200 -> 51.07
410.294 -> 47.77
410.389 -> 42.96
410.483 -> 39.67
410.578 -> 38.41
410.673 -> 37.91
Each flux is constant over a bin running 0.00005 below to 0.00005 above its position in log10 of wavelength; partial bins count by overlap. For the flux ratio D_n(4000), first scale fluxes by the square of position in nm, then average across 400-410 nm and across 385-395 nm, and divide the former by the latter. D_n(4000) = 1.3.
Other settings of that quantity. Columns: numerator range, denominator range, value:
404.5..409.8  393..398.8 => 1.35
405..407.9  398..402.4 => 1.10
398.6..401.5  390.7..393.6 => 1.21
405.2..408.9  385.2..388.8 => 1.28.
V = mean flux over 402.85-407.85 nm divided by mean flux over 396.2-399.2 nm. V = 1.4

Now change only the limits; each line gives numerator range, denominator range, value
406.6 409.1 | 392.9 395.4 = 1.21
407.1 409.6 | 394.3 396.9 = 1.19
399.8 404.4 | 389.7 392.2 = 1.13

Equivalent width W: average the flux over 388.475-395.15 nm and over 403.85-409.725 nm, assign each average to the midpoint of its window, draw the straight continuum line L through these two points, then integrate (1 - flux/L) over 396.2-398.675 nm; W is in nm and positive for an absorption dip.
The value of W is 0.52 nm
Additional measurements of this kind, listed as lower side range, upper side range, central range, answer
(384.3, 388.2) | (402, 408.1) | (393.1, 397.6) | 0.83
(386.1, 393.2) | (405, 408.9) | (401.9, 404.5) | -0.10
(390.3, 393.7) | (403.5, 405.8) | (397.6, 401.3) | 0.24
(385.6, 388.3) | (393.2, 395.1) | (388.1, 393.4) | 0.26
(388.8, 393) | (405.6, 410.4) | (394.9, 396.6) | 0.10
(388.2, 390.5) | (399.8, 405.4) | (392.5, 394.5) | 0.23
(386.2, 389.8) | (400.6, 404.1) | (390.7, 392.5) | -0.08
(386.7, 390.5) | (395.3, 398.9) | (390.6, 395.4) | -0.40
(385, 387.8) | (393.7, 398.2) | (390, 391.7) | -0.12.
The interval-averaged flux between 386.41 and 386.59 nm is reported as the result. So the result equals 40.9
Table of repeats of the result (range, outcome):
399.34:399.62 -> 42.6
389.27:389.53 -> 34.3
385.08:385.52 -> 42.2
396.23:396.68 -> 24.8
